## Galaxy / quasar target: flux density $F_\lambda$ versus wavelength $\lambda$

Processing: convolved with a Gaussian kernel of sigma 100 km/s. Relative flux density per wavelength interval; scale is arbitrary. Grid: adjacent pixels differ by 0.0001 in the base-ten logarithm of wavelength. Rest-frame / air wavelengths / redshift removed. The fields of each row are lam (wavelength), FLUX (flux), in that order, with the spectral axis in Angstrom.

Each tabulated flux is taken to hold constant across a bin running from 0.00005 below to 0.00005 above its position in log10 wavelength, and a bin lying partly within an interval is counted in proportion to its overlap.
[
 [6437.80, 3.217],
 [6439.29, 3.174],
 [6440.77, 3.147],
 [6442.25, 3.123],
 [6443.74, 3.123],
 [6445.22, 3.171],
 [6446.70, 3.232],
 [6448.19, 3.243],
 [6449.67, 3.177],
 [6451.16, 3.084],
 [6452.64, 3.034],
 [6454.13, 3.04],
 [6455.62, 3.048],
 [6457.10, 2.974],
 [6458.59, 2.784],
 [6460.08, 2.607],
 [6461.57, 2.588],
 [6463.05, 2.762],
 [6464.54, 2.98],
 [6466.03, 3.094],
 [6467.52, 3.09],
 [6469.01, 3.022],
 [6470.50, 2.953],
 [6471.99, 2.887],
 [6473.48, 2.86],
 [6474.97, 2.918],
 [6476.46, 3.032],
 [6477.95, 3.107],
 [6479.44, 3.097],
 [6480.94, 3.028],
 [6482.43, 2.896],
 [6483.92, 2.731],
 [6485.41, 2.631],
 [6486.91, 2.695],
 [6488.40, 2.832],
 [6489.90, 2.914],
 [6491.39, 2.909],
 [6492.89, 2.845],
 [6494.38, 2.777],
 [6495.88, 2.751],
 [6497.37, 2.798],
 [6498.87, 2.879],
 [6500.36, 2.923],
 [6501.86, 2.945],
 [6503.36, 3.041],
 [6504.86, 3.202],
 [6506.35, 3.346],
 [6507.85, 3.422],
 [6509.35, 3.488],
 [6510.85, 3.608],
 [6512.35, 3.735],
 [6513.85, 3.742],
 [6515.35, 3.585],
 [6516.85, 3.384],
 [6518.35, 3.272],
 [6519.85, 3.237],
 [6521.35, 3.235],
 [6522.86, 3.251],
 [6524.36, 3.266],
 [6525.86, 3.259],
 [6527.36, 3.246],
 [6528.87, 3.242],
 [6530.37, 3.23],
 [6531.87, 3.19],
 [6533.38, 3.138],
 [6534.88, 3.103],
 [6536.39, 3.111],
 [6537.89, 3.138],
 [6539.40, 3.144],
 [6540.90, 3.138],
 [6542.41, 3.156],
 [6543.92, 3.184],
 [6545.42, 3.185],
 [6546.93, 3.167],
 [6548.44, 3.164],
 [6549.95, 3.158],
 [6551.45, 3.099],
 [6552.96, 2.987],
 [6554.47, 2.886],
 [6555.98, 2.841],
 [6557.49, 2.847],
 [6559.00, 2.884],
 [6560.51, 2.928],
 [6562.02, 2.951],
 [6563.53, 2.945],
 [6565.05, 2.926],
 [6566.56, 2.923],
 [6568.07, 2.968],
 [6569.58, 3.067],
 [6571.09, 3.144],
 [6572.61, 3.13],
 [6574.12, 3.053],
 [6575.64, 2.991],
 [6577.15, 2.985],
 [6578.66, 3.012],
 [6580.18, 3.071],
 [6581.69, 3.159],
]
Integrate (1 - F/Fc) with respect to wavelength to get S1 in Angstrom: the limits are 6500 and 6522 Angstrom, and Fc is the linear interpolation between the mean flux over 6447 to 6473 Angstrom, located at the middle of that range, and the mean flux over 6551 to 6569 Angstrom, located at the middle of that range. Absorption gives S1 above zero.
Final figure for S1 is -3.02 Angstrom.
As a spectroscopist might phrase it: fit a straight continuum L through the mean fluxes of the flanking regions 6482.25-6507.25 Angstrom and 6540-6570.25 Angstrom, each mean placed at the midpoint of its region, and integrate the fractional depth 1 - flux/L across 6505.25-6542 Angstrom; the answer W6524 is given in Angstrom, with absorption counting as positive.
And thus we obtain -4.4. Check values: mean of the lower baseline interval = 2.89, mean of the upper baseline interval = 3.02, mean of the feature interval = 3.31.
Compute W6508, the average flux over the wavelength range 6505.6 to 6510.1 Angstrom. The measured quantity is 3.42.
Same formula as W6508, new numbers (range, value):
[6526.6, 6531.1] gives 3.24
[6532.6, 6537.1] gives 3.11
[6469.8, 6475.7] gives 2.9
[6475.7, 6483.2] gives 3.03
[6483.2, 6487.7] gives 2.69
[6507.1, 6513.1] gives 3.56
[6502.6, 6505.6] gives 3.12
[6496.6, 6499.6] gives 2.84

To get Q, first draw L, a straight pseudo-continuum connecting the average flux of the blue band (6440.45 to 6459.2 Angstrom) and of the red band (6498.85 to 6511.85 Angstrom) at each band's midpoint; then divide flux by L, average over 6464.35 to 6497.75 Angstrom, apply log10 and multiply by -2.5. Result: 0.095 mag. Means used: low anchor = 3.09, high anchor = 3.24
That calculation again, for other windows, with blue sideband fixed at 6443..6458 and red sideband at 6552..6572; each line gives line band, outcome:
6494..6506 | 0.04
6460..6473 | 0.07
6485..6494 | 0.09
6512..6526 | -0.13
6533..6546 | -0.06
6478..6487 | 0.07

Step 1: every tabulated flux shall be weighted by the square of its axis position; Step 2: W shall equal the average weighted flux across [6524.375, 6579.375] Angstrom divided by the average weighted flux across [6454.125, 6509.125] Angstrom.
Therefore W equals 1.1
